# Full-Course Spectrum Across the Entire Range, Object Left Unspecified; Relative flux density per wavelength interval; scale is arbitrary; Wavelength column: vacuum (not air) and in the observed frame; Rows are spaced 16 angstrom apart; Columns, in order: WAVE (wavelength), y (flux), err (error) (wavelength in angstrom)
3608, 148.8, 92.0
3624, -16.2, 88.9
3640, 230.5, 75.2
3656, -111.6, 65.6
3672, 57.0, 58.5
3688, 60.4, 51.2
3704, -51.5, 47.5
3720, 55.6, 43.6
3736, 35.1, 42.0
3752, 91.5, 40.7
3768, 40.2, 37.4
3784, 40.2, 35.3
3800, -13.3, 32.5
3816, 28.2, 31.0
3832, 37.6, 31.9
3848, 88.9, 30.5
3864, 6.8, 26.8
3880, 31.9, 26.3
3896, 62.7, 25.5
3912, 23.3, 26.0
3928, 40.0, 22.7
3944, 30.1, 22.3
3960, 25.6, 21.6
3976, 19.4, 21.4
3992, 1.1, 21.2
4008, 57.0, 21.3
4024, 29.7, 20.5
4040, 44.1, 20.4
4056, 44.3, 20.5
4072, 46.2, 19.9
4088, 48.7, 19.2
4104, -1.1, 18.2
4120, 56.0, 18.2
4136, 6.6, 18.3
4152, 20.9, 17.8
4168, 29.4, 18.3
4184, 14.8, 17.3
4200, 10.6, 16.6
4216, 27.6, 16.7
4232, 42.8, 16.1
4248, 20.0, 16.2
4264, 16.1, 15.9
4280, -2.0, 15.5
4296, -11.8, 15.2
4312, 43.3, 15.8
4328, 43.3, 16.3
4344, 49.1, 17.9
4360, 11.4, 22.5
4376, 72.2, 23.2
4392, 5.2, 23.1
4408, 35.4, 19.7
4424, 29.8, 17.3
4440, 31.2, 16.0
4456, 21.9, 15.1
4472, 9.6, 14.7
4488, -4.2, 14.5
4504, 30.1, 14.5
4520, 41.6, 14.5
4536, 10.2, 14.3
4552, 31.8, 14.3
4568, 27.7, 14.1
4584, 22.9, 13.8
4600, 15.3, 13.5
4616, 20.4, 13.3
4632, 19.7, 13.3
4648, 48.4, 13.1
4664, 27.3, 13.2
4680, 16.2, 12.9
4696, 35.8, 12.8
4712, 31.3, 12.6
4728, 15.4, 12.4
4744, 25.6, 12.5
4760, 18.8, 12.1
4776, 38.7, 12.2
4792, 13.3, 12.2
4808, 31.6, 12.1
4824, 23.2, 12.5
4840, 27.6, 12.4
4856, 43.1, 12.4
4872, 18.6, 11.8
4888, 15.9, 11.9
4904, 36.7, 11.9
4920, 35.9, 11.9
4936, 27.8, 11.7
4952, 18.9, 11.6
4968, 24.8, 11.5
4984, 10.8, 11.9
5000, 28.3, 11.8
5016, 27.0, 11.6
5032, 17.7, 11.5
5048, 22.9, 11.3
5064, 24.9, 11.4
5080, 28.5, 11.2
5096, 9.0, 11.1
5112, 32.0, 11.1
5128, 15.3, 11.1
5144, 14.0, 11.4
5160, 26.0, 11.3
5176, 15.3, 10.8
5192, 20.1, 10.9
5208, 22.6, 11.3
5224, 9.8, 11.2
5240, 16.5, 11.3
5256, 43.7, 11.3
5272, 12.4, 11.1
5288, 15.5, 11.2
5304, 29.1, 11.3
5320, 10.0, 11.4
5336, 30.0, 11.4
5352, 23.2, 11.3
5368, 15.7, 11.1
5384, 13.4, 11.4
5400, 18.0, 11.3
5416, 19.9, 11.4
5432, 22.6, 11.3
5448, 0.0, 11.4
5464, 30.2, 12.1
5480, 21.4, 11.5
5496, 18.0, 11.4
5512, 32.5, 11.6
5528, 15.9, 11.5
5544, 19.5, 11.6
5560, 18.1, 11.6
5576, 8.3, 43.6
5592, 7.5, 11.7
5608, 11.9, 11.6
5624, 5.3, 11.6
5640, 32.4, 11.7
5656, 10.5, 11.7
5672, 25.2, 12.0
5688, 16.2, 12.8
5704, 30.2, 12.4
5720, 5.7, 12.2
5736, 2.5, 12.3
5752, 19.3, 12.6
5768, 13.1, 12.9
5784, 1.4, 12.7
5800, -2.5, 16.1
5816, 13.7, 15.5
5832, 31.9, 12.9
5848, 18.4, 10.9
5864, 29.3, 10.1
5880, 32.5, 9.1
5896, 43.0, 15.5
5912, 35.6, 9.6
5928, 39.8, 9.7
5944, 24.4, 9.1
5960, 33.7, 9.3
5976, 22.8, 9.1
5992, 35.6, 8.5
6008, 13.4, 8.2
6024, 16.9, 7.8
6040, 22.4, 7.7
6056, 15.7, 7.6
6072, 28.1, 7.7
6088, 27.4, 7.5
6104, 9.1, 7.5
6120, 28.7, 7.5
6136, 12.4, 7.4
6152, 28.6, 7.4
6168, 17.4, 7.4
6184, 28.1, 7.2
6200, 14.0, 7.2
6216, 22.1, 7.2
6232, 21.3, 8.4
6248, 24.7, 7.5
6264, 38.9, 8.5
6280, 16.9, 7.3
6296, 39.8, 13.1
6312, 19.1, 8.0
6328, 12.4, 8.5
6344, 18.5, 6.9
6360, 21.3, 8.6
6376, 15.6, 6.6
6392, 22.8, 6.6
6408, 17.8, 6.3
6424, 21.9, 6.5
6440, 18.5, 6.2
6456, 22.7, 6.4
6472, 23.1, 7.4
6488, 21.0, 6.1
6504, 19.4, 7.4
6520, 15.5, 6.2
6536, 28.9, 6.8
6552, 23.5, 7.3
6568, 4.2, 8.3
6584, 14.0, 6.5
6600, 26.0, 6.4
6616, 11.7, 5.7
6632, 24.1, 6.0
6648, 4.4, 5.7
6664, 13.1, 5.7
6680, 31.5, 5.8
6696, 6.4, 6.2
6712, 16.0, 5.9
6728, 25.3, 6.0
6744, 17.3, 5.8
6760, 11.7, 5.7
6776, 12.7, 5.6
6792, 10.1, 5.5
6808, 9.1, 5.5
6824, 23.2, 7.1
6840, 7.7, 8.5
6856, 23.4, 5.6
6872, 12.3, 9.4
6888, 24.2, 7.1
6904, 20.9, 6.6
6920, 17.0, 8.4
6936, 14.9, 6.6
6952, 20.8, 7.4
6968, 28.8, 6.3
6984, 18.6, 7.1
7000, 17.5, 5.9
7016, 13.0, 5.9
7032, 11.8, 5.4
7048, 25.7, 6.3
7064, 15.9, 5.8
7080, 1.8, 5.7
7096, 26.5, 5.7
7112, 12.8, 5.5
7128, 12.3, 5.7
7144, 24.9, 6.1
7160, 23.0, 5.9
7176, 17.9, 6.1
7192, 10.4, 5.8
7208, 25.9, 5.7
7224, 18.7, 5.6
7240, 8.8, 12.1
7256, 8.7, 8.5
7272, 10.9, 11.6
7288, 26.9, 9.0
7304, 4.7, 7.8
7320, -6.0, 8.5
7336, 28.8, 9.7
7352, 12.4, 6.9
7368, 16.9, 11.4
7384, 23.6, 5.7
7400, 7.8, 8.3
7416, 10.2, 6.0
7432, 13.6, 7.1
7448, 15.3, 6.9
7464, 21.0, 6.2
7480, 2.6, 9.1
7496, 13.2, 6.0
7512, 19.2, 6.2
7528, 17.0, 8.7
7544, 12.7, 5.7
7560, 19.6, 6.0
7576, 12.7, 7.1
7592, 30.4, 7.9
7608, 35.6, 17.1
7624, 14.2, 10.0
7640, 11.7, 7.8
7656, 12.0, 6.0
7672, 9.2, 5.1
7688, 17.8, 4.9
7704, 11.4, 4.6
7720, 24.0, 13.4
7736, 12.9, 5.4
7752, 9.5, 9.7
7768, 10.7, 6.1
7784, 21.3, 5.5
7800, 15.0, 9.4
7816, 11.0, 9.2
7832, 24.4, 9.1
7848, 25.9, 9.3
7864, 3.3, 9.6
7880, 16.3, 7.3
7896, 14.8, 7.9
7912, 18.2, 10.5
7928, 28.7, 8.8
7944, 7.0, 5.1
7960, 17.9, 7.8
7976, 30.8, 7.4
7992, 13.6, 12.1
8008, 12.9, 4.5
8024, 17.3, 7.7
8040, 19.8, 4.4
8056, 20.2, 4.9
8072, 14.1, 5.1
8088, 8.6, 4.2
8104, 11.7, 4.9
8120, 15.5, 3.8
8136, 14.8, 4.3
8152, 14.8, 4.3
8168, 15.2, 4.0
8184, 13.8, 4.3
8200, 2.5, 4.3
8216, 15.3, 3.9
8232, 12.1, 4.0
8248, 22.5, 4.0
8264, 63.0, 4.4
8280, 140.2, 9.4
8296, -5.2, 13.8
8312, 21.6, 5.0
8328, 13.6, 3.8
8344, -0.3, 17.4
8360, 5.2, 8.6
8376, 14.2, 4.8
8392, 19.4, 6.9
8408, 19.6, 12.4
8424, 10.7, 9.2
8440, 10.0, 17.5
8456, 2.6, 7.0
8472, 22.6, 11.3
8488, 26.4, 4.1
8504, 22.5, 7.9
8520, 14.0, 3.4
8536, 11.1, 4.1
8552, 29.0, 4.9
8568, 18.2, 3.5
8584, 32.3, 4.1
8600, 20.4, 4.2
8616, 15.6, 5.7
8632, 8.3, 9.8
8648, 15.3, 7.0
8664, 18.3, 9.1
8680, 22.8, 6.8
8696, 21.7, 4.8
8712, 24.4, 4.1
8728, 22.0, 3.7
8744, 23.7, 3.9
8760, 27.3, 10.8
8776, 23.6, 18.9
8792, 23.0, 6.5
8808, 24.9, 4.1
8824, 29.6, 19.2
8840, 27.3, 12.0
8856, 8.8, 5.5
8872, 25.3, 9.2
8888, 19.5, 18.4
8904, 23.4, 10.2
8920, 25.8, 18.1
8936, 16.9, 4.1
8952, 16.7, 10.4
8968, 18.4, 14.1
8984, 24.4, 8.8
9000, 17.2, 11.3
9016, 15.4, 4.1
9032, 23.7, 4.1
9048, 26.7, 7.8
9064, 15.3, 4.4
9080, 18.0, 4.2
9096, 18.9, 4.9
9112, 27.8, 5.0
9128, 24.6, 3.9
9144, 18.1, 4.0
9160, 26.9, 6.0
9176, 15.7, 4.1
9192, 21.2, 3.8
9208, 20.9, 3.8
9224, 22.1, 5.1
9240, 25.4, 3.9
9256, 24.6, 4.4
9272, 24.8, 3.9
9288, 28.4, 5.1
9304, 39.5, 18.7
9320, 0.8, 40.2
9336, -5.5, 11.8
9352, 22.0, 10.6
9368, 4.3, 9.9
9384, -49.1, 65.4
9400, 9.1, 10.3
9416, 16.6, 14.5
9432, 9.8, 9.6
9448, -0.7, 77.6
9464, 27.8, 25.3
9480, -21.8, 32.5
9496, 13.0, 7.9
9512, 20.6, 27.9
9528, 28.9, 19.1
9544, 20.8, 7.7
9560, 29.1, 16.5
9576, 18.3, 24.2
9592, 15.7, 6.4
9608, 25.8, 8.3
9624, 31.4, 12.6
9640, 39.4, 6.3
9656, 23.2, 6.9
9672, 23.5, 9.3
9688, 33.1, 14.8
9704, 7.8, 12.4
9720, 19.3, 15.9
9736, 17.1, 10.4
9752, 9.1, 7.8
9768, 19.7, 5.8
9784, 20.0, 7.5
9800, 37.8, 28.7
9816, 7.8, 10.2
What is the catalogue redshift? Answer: 1.219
